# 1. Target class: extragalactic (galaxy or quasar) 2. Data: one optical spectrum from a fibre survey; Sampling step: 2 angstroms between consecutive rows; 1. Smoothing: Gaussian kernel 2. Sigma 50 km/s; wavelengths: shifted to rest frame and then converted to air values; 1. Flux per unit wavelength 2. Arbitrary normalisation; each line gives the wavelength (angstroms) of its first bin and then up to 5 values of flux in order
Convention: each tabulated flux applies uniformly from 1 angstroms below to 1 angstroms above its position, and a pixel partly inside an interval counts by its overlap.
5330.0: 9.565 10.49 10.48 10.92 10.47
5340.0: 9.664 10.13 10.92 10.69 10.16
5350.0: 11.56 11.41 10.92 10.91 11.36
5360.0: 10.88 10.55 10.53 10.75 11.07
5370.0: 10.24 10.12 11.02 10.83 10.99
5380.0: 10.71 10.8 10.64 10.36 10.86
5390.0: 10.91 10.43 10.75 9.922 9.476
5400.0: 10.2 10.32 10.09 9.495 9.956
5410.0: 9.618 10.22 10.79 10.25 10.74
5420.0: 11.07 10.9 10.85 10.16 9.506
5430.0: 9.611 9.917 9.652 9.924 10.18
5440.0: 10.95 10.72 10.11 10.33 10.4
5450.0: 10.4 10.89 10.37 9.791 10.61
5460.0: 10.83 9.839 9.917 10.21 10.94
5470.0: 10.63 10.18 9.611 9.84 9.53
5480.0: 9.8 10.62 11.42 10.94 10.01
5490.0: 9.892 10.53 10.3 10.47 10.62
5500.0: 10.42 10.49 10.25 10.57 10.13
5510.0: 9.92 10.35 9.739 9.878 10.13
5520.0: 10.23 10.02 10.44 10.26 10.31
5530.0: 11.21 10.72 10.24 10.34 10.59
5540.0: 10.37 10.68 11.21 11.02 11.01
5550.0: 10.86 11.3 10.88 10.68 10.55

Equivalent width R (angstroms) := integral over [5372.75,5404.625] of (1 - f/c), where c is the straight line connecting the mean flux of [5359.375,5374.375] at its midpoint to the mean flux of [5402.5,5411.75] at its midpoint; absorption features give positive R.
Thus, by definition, -1.0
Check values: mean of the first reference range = 10.6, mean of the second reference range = 9.85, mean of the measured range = 10.5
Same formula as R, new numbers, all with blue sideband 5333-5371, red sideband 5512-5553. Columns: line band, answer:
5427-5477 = 1.9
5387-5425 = 1.1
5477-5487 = 0.1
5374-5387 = -0.1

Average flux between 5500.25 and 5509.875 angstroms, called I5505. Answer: 10.3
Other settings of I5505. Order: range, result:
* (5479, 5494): 10.4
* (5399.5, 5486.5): 10.3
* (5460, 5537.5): 10.3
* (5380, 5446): 10.3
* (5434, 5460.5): 10.4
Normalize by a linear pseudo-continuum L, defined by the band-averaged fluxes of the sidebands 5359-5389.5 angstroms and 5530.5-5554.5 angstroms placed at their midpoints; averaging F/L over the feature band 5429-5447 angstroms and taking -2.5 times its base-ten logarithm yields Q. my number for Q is 0.06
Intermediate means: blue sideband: 10.7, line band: 10.2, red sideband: 10.8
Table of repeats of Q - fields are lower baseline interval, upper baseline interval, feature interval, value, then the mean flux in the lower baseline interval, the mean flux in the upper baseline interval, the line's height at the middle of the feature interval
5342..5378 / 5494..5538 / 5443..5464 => 0.019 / 10.8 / 10.3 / 10.5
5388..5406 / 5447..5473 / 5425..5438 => 0.054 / 10.3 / 10.4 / 10.3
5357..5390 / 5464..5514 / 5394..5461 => 0.029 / 10.7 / 10.3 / 10.5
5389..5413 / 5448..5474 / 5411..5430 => -0.027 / 10.1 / 10.4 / 10.2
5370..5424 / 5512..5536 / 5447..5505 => 0.002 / 10.4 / 10.3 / 10.4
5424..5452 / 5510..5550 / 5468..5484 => 0.014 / 10.2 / 10.5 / 10.3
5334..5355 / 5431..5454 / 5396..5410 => 0.060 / 10.7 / 10.3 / 10.5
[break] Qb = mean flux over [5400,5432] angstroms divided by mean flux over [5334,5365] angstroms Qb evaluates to 0.95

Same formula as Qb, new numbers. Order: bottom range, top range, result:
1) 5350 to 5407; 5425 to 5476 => 0.96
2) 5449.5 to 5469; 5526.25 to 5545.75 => 1.02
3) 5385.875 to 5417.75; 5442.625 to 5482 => 1.00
